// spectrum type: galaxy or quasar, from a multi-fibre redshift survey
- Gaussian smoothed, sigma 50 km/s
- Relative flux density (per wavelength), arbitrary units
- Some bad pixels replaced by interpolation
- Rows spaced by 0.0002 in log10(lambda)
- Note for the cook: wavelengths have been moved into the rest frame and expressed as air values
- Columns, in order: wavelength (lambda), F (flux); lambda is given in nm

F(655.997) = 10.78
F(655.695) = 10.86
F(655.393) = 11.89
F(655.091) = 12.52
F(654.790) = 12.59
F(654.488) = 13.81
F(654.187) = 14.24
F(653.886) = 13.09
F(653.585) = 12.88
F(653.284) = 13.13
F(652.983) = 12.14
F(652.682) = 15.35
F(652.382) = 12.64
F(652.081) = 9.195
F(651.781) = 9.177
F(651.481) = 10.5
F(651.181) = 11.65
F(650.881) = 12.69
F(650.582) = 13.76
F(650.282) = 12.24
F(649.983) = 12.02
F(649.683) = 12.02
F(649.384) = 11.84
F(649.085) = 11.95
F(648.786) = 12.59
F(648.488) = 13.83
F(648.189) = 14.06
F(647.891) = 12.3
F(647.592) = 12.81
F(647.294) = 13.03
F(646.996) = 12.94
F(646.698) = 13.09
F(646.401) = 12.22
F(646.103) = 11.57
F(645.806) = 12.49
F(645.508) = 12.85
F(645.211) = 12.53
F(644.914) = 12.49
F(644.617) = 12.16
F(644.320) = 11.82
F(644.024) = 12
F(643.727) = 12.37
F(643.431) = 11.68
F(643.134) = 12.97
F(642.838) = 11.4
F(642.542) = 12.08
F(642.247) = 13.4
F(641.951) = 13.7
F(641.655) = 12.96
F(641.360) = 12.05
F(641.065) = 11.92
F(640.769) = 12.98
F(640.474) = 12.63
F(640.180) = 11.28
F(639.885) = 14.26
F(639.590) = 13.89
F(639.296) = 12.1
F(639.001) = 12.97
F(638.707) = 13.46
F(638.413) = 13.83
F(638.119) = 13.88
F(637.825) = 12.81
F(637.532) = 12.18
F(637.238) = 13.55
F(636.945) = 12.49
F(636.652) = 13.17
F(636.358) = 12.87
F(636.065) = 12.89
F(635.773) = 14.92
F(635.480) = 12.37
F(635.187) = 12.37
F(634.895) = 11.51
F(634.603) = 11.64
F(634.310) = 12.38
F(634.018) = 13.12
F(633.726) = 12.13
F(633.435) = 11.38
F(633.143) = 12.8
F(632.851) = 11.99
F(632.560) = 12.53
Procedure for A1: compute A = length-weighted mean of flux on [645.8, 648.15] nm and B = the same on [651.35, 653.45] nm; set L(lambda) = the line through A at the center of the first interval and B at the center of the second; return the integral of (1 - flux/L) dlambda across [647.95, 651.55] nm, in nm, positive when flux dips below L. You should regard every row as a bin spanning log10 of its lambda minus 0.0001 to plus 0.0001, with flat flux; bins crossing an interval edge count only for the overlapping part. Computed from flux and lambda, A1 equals -0.08 nm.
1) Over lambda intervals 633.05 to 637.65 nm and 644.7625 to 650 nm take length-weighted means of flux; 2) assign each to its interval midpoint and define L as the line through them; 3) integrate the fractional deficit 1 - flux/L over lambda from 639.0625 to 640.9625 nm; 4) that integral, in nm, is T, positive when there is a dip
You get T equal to -0.03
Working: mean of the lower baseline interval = 12.6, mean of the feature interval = 12.8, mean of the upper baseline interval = 12.6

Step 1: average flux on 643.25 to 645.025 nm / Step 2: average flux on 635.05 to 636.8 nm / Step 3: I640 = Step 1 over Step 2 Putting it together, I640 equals 0.9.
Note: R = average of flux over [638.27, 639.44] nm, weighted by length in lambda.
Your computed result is 13.1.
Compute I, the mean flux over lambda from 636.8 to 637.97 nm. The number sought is 12.8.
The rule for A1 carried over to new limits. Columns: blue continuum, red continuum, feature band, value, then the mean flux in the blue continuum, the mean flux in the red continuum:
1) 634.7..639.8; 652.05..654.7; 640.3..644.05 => 0.16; 13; 13.1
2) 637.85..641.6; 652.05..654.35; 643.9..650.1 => 0.23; 12.9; 13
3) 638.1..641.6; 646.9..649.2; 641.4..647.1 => 0.21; 12.9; 13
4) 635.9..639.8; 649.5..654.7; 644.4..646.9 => 0.06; 13.1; 12.4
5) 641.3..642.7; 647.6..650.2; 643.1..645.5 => 0.10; 12.9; 12.6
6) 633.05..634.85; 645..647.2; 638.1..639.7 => -0.13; 12.2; 12.5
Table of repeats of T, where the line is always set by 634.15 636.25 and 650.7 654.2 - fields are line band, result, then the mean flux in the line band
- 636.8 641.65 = -0.16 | 12.9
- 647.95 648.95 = -0.09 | 13.4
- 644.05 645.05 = 0.02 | 12.1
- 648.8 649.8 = 0.02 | 12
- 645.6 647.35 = -0.03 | 12.5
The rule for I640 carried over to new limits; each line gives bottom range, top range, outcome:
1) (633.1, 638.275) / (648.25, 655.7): 0.98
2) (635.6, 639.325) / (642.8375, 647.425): 0.94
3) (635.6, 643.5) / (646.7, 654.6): 0.97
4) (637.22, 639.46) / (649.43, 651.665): 0.92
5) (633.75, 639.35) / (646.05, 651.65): 0.97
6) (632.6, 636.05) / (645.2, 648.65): 1.03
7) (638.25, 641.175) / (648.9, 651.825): 0.92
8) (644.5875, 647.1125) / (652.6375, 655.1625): 1.06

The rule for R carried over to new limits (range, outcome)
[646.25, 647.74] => 12.8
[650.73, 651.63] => 11.6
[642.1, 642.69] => 12.8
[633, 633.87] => 12.1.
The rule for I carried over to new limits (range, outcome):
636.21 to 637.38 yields 13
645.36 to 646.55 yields 12.3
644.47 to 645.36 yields 12.4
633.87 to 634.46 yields 12.7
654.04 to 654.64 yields 14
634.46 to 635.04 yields 11.6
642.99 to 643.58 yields 12.3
